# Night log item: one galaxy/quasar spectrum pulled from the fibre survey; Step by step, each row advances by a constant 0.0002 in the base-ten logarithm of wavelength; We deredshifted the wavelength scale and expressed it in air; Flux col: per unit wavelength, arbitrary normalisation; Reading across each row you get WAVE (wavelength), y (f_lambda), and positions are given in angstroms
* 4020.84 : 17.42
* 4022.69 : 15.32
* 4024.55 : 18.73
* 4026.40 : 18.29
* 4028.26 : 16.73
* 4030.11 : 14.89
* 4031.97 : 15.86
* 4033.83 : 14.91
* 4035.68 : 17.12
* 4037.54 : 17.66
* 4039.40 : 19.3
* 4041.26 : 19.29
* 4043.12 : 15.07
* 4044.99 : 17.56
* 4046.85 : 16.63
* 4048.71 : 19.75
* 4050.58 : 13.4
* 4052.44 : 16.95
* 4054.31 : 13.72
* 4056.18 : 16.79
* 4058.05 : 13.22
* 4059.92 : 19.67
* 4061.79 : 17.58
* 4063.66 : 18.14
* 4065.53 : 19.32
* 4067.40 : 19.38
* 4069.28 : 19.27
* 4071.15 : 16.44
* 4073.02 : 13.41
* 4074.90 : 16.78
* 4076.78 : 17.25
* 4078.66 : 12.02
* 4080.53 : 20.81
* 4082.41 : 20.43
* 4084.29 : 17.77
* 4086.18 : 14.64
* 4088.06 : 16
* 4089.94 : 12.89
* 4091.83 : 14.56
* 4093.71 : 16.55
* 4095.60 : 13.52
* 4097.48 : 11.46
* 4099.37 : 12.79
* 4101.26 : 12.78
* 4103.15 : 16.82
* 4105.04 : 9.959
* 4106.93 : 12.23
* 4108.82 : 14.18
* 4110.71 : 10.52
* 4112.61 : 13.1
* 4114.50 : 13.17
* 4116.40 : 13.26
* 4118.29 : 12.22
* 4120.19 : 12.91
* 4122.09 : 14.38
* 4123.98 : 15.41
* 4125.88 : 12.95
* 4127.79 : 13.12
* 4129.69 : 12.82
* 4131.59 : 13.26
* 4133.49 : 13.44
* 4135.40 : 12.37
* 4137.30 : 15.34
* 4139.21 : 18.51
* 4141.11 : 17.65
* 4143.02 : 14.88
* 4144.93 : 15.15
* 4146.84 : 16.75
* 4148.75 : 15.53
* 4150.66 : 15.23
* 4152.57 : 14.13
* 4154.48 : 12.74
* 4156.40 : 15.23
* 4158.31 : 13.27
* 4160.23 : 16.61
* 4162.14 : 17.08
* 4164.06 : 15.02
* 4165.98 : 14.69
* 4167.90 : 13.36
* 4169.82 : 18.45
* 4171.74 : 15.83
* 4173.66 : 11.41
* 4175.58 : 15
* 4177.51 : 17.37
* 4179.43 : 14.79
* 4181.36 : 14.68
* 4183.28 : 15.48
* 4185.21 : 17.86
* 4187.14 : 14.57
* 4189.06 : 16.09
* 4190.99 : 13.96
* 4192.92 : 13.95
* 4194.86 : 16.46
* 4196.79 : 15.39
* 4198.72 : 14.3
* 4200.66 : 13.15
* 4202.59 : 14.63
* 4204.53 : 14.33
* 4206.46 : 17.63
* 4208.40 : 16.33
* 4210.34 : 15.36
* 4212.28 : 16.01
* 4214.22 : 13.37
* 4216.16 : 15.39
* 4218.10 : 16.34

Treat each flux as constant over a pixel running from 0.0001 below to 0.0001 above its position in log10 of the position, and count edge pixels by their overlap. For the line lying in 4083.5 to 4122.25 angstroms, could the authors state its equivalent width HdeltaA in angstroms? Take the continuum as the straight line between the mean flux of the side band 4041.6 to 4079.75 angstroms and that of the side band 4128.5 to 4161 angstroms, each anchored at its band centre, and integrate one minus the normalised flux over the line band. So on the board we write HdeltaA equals 5.4 angstroms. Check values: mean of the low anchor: 16.7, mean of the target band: 13.6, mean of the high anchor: 14.9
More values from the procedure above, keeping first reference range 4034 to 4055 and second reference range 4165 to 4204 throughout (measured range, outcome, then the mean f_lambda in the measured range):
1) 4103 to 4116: 2.8 angstroms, 12.6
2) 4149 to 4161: 0.7 angstroms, 14.6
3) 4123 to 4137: 2.1 angstroms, 13.4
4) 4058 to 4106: 1.4 angstroms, 15.9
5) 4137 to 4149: -0.6 angstroms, 16.3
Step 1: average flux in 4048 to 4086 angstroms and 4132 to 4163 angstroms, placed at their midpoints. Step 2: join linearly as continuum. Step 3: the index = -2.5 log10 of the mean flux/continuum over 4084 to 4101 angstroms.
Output 0.16 mag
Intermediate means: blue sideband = 17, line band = 14.3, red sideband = 15.2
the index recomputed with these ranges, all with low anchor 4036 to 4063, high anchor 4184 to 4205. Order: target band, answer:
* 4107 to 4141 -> 0.17 mag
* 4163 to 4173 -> 0.00 mag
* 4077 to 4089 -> -0.03 mag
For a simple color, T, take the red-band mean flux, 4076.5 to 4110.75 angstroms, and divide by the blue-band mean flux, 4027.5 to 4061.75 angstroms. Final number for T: 0.88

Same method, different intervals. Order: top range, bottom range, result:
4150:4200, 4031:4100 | 0.92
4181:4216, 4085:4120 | 1.14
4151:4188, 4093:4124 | 1.15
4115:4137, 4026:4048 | 0.79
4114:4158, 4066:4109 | 0.94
